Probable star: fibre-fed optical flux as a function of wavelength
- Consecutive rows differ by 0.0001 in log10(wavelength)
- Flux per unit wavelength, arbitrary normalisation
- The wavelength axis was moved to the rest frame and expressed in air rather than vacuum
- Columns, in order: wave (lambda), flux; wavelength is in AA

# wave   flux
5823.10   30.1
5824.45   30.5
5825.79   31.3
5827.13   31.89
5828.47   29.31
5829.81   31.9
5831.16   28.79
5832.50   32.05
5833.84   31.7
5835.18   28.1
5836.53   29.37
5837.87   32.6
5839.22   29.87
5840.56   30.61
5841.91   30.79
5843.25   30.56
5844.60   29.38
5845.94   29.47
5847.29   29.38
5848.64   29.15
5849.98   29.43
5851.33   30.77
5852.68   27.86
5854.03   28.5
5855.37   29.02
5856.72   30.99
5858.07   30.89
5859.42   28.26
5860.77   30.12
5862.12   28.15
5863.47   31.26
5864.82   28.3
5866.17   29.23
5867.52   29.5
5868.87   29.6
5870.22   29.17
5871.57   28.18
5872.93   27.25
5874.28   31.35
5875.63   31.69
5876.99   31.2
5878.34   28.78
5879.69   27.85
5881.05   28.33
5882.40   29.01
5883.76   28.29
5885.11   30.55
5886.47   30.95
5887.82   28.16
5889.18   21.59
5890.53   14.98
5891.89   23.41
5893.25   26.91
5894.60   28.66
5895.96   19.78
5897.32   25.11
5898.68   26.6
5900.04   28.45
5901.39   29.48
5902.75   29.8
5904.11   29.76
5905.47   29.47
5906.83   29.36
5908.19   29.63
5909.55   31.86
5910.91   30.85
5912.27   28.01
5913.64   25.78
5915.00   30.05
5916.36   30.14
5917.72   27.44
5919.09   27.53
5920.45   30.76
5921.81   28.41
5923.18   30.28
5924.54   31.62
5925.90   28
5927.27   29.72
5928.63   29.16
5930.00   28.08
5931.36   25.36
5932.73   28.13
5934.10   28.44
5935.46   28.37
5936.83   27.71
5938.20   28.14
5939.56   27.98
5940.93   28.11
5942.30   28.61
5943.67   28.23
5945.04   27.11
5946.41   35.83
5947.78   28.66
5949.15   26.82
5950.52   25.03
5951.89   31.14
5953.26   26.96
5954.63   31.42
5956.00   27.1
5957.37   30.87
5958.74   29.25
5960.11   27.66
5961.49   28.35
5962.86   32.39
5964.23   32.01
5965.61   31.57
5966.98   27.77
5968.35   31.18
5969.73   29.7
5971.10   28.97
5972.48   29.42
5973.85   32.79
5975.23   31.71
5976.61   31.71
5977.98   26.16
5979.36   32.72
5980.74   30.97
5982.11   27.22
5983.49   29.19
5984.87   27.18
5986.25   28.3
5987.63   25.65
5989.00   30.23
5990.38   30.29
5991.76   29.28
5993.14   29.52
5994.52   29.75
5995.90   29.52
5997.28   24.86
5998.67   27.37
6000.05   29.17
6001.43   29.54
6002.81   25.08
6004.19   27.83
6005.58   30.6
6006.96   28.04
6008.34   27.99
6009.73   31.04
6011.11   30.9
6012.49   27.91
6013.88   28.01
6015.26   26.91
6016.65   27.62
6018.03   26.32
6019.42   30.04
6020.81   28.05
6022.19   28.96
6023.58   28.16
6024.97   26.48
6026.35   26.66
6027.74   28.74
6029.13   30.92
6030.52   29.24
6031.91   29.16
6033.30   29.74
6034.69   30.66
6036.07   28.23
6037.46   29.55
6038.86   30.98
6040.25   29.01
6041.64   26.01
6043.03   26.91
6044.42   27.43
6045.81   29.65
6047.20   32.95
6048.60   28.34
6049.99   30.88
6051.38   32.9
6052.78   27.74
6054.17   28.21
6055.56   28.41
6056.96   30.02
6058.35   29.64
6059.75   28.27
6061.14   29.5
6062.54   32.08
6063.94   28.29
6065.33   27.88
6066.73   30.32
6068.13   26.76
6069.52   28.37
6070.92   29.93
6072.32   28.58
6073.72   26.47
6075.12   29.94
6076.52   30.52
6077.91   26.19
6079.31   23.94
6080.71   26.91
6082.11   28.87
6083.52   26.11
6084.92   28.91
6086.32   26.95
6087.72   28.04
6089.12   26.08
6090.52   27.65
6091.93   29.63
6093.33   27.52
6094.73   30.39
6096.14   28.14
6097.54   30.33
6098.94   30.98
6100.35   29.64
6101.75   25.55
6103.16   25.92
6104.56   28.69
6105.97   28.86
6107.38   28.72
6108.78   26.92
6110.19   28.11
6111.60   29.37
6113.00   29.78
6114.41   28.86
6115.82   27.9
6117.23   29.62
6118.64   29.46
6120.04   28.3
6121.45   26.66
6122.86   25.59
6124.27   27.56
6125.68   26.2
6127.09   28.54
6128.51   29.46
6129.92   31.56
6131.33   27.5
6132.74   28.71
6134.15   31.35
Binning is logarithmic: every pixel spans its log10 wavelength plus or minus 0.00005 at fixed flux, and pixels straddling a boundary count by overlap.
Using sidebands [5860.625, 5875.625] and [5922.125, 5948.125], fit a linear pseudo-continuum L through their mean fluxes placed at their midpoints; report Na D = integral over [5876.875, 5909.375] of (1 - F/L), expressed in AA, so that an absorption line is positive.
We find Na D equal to 2.0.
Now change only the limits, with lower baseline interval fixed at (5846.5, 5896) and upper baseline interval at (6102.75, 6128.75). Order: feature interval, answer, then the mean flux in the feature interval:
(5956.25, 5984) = -1.7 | 30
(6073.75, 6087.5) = 0.3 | 27.6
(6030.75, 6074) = -1.5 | 29.2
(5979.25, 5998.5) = -0.3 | 28.7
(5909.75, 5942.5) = -0.4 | 28.7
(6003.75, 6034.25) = -0.4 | 28.6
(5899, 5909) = -0.4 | 29.4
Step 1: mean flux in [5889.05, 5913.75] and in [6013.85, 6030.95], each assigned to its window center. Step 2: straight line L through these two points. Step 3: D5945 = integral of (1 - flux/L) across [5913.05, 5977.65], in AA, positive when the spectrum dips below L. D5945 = -4.2 AA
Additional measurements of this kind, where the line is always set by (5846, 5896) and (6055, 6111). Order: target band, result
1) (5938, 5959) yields -0.3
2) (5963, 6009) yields -1.4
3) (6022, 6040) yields -0.4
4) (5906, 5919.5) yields -0.3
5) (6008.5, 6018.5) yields 0.0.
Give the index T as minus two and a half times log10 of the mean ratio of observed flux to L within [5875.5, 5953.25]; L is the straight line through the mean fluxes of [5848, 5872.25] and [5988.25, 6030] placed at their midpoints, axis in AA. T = 0.033 mag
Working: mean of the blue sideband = 29.4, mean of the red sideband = 28.5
